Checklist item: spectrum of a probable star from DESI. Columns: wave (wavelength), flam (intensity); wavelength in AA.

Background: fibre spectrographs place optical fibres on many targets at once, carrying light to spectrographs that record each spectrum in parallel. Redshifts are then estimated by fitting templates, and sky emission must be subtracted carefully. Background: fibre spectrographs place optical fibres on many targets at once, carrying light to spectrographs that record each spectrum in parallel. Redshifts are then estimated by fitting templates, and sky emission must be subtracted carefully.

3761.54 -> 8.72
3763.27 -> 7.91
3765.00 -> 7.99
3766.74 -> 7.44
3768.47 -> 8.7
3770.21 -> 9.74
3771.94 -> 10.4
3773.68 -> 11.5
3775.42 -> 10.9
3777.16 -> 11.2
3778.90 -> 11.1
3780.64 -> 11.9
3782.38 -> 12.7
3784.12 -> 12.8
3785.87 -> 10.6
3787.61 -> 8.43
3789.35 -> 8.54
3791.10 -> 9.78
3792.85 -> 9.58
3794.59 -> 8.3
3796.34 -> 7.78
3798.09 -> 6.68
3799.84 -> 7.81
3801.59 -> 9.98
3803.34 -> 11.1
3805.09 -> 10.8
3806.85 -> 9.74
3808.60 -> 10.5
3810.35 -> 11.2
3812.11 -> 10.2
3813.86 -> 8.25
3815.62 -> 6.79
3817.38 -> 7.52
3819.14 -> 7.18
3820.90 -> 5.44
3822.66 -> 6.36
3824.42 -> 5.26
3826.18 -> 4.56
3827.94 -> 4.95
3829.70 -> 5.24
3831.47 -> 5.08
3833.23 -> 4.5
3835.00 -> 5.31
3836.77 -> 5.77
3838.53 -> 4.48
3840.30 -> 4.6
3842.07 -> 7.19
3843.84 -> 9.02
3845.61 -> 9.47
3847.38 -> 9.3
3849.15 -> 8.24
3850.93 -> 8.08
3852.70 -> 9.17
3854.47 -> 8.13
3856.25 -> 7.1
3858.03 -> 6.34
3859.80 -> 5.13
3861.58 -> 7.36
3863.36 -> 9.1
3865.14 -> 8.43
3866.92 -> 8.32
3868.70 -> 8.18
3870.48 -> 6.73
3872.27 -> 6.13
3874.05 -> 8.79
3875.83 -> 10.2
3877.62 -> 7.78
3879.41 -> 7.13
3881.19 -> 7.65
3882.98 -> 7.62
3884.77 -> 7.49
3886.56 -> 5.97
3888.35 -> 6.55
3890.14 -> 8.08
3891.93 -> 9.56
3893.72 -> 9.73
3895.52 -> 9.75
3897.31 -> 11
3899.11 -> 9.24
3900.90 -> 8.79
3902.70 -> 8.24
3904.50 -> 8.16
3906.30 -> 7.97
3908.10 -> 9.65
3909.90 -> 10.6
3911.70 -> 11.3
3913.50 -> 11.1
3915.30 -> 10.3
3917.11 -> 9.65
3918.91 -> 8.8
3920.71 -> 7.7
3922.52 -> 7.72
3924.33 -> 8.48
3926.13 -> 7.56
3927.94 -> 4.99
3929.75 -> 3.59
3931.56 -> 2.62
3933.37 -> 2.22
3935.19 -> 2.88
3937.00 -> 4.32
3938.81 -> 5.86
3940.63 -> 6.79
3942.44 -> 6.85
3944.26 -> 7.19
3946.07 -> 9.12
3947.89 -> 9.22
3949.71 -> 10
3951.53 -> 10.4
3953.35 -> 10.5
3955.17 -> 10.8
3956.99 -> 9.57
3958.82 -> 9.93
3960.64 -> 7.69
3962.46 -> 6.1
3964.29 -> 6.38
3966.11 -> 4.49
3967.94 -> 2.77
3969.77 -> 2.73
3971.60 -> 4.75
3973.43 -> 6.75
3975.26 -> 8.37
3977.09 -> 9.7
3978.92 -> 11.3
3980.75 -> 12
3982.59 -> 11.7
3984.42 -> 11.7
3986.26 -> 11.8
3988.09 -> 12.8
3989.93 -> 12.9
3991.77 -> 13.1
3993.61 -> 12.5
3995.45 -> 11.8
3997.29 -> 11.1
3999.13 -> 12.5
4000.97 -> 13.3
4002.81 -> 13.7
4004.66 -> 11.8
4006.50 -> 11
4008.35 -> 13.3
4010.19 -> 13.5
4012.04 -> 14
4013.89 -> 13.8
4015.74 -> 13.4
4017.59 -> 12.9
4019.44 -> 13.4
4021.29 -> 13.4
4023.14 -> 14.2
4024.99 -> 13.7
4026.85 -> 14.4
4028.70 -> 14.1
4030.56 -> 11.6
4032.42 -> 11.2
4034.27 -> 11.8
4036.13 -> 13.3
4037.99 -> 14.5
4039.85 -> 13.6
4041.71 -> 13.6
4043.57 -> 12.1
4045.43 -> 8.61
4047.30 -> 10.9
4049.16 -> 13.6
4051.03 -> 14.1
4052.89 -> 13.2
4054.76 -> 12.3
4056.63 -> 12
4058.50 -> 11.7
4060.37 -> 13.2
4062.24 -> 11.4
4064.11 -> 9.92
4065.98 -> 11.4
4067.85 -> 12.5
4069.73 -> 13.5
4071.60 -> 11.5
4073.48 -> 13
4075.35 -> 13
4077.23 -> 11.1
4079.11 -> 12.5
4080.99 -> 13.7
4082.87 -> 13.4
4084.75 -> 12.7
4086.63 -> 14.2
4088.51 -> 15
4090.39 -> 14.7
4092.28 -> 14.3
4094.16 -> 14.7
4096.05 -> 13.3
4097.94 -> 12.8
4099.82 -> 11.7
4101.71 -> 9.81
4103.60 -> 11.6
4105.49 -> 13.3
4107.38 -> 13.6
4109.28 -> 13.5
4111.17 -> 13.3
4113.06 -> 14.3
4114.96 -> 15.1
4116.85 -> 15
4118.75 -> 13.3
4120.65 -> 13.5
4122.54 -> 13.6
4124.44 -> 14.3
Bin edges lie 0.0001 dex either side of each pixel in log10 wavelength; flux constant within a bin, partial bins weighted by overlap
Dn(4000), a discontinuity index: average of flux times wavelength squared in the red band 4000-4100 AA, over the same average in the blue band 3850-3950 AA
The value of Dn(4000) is 1.79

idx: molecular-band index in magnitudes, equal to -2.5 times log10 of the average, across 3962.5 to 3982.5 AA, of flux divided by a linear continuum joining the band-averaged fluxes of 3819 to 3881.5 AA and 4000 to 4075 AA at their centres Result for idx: 0.46 mag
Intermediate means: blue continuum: 6.99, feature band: 7.09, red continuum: 12.7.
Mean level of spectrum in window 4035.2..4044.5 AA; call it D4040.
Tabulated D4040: 13.4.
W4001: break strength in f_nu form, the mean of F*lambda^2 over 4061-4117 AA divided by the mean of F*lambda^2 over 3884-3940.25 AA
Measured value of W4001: 1.84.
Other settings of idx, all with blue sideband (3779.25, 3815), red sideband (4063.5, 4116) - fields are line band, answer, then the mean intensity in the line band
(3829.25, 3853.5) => 0.45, 6.84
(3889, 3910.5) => 0.19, 9.18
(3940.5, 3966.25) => 0.33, 8.5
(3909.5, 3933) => 0.38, 7.84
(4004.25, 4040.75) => -0.08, 13.2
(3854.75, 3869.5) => 0.37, 7.52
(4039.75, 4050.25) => 0.05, 12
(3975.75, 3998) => 0.01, 11.8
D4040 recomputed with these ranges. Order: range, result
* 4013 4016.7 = 13.6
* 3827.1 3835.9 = 5.01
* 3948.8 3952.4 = 10.2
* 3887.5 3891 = 7.32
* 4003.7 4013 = 12.7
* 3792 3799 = 8.08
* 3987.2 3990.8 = 12.8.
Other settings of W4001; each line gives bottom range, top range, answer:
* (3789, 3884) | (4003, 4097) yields 1.88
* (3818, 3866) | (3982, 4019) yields 2.04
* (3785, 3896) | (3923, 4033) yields 1.35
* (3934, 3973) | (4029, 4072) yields 1.84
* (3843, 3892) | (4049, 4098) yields 1.82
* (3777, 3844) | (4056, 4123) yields 1.85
